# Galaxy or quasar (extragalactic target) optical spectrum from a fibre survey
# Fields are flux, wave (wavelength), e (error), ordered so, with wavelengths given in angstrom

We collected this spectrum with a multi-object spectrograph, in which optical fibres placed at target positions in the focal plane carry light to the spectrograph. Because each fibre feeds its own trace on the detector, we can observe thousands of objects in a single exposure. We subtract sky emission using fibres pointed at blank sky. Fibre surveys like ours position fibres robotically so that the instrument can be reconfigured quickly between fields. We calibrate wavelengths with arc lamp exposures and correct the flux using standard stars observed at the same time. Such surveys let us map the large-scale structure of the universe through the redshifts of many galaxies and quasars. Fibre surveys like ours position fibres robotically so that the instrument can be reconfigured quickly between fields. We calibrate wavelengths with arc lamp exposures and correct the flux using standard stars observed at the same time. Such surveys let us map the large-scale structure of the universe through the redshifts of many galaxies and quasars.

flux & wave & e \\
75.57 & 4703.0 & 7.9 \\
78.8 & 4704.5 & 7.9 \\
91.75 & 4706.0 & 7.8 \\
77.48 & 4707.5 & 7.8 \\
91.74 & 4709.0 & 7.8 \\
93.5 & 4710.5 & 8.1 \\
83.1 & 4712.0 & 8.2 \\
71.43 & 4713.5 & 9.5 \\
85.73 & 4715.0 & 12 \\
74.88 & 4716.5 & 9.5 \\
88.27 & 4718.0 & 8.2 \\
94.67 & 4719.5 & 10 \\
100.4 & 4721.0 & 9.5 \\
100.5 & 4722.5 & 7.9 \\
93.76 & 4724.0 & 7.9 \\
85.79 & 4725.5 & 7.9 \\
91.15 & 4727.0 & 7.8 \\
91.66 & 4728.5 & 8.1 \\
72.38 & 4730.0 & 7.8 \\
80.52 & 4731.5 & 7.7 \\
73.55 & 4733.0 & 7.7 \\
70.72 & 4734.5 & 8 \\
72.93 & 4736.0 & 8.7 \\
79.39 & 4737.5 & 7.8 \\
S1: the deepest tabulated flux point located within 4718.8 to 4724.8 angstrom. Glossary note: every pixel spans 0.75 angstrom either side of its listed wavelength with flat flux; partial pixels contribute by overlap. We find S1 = 93.76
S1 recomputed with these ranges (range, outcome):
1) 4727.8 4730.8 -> 72.38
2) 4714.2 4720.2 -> 74.88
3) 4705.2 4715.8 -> 71.43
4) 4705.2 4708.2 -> 77.48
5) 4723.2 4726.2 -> 85.79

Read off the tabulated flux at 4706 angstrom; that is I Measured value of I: 91.75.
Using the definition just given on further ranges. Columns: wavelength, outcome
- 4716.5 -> 74.88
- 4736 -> 72.93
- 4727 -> 91.15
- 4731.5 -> 80.52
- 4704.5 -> 78.8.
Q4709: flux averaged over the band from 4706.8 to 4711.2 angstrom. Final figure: 87.6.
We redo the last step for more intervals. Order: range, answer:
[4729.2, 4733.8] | 75.6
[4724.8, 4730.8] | 85.2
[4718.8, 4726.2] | 95.1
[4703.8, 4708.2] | 82.8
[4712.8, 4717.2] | 77.4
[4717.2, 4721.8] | 94.3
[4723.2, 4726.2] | 90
